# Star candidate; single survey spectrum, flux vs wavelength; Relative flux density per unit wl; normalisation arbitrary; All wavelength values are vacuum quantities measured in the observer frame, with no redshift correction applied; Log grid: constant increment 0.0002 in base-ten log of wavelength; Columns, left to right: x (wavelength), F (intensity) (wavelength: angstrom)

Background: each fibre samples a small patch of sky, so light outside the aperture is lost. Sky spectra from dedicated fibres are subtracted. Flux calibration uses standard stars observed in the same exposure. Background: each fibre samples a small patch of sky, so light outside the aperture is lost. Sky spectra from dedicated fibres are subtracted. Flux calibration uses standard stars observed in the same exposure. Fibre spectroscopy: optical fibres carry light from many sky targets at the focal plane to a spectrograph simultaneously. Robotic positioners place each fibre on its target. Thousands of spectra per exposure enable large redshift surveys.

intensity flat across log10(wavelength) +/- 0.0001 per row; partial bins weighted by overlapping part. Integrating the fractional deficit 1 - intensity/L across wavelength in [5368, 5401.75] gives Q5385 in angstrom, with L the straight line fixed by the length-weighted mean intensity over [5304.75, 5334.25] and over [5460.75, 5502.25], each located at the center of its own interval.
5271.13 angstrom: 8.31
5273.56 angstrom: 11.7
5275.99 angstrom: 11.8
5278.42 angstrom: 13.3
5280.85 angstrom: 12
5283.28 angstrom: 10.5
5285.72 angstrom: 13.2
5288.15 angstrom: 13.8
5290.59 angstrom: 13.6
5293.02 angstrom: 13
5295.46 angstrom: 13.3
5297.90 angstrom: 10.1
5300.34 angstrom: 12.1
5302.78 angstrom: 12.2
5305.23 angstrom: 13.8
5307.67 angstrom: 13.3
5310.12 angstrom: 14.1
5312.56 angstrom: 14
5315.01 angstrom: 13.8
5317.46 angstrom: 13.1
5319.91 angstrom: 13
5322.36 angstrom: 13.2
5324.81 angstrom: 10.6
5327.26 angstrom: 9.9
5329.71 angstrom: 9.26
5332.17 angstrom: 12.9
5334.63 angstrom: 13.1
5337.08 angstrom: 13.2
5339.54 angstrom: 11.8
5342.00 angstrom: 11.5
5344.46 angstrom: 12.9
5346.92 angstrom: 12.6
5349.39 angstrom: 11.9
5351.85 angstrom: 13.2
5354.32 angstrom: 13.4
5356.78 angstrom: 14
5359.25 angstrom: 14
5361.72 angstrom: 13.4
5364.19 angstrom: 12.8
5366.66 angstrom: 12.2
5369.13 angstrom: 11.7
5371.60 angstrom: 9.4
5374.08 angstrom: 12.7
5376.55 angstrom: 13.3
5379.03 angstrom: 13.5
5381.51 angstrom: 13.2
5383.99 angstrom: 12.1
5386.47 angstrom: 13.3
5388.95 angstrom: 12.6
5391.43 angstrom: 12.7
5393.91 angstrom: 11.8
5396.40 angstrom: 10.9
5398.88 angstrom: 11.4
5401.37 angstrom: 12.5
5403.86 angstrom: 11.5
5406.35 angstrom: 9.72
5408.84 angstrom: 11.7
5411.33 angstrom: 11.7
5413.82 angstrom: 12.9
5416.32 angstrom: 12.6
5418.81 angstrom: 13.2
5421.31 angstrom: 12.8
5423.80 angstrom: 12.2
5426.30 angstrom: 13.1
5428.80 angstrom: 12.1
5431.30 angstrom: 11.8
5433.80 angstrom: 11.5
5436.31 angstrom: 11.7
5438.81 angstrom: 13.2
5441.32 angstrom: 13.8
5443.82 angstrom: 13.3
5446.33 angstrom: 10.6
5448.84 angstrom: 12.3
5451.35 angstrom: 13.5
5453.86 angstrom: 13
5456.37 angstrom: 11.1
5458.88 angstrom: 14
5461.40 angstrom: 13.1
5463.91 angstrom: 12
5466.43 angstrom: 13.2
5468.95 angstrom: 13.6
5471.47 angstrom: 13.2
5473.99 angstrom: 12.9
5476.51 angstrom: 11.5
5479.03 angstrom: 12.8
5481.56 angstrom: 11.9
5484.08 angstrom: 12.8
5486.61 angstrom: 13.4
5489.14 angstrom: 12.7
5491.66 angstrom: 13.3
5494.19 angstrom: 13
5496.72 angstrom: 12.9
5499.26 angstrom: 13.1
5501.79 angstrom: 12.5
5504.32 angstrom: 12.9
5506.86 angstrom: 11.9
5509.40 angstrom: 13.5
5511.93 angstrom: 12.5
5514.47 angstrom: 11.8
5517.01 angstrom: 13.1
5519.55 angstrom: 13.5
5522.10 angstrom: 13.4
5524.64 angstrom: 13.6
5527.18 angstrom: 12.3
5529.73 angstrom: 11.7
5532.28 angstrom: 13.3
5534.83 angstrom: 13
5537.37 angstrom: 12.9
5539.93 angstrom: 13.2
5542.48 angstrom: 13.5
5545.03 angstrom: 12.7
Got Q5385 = 1.20 angstrom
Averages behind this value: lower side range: 12.6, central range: 12.2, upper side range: 12.8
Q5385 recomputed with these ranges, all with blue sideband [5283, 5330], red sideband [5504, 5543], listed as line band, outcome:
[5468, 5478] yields 0.02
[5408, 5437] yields 1.02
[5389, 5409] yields 1.78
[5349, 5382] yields -0.28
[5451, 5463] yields -0.08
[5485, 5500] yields -0.27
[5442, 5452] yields 0.26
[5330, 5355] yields 0.27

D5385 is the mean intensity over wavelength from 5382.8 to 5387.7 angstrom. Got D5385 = 12.7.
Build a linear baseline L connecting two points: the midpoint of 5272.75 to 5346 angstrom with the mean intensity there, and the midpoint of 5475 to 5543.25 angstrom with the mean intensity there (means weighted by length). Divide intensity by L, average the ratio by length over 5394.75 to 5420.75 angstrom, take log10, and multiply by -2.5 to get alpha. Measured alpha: 0.07 mag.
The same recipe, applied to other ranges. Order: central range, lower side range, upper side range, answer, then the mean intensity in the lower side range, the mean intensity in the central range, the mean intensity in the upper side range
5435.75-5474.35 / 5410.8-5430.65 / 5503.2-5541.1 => -0.01 mag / 12.6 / 12.8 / 12.8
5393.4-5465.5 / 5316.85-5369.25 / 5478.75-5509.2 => 0.03 mag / 12.4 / 12.3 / 12.8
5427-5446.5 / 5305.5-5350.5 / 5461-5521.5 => 0.03 mag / 12.5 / 12.4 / 12.8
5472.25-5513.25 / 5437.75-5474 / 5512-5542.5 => 0.01 mag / 12.8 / 12.7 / 12.9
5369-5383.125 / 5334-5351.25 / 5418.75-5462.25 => 0.01 mag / 12.4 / 12.3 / 12.6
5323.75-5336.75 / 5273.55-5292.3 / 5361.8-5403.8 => 0.10 mag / 12.6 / 11.3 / 12.3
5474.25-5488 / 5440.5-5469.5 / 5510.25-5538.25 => 0.02 mag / 12.8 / 12.5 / 12.8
